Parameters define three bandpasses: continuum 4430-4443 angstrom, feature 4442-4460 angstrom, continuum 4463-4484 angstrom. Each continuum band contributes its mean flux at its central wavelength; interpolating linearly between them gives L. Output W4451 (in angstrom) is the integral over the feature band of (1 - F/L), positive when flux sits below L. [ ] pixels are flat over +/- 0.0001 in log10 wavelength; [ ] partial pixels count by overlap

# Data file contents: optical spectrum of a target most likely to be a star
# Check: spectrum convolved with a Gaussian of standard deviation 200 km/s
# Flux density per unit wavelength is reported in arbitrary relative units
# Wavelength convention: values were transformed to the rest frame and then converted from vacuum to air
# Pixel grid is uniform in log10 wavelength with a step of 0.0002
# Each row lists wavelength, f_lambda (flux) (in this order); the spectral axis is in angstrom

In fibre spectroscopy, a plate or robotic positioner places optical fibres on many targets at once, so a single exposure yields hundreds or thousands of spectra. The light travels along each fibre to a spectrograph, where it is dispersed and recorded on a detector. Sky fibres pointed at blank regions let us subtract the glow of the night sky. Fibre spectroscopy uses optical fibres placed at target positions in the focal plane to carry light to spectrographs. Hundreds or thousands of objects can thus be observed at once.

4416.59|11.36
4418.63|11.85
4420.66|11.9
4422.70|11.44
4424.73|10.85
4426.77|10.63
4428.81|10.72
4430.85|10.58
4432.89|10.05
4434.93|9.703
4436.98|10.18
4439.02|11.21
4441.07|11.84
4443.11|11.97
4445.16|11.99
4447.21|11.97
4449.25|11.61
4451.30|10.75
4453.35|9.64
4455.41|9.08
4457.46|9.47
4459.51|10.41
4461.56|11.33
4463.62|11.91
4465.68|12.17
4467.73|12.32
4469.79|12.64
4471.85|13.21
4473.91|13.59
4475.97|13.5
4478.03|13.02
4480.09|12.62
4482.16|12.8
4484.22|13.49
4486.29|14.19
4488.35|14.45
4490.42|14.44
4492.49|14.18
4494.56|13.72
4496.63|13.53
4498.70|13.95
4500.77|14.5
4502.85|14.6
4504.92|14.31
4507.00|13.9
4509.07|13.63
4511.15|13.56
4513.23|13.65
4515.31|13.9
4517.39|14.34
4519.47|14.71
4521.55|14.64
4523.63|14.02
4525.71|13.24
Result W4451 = 1.12 angstrom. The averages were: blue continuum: 10.7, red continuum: 12.8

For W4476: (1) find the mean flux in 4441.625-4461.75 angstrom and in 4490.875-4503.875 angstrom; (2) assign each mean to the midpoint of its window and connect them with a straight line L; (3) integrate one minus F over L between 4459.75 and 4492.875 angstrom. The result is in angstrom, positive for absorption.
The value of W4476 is -1.2 angstrom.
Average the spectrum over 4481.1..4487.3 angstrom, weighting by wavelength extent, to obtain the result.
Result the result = 13.5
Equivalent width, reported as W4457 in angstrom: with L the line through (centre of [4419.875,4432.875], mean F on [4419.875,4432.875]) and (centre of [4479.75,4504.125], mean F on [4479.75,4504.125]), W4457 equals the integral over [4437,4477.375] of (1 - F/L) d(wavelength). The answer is 2.4 angstrom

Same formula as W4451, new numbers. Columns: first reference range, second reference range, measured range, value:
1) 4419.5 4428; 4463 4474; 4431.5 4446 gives 0.88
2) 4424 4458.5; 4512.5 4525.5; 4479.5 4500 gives -1.43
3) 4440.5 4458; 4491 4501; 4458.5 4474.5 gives -0.12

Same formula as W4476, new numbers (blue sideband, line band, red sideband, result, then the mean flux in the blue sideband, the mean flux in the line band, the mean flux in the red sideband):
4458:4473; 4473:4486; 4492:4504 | -0.38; 11.9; 13.2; 14.1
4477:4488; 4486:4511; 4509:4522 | -0.78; 13.3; 14.1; 14.1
